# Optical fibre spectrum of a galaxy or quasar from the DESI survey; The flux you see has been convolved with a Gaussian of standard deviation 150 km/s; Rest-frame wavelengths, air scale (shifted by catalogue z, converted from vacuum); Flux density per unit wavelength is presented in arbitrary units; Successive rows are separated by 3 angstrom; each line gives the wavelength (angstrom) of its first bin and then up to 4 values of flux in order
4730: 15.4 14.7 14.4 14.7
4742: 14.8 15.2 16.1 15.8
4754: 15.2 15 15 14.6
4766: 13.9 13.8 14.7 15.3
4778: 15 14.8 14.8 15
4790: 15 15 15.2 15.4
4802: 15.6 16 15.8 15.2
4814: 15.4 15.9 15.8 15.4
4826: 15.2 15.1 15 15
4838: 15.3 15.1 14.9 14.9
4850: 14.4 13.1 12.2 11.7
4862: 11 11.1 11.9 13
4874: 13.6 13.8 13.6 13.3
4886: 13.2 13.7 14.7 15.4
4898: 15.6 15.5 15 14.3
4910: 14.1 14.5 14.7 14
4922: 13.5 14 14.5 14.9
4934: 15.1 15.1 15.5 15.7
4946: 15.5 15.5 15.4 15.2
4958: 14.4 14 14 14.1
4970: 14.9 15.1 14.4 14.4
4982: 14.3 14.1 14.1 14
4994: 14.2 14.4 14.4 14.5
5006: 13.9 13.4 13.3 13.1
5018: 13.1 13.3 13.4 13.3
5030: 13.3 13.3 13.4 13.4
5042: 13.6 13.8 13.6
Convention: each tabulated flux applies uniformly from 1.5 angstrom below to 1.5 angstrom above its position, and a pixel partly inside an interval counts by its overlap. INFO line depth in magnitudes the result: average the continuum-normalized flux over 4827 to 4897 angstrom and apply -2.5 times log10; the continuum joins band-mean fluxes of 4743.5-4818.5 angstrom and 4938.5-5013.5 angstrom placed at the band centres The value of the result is 0.09 mag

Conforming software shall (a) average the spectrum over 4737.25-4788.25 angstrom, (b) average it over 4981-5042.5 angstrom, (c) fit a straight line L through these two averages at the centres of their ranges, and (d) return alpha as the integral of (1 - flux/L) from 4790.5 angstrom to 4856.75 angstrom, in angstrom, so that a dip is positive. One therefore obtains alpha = -2.0 angstrom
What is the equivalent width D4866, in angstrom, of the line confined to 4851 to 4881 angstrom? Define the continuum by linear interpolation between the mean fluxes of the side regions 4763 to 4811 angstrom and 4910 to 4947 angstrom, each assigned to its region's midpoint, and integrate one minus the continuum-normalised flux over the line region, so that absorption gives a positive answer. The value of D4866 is 4.7 angstrom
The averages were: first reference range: 15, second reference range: 14.7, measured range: 12.5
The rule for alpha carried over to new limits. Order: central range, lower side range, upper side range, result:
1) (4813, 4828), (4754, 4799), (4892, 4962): -0.7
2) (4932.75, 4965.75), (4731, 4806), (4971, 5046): -2.1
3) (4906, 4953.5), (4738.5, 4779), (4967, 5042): -1.9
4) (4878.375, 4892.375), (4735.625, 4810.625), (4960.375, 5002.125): 1.0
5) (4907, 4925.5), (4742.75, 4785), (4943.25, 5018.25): 0.5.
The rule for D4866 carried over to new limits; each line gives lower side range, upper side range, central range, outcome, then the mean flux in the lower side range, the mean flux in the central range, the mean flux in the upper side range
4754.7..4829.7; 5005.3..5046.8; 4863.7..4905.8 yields 1.7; 15.1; 13.8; 13.4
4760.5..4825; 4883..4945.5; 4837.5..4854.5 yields 0.4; 15.1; 14.6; 14.6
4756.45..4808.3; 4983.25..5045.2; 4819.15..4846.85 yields -0.9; 15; 15.2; 13.7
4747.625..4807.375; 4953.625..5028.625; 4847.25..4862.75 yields 2.1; 15.1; 12.7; 14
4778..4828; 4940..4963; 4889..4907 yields 0.2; 15.3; 15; 15.1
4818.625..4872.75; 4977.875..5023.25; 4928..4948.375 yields -2.0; 13.9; 15.2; 13.9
